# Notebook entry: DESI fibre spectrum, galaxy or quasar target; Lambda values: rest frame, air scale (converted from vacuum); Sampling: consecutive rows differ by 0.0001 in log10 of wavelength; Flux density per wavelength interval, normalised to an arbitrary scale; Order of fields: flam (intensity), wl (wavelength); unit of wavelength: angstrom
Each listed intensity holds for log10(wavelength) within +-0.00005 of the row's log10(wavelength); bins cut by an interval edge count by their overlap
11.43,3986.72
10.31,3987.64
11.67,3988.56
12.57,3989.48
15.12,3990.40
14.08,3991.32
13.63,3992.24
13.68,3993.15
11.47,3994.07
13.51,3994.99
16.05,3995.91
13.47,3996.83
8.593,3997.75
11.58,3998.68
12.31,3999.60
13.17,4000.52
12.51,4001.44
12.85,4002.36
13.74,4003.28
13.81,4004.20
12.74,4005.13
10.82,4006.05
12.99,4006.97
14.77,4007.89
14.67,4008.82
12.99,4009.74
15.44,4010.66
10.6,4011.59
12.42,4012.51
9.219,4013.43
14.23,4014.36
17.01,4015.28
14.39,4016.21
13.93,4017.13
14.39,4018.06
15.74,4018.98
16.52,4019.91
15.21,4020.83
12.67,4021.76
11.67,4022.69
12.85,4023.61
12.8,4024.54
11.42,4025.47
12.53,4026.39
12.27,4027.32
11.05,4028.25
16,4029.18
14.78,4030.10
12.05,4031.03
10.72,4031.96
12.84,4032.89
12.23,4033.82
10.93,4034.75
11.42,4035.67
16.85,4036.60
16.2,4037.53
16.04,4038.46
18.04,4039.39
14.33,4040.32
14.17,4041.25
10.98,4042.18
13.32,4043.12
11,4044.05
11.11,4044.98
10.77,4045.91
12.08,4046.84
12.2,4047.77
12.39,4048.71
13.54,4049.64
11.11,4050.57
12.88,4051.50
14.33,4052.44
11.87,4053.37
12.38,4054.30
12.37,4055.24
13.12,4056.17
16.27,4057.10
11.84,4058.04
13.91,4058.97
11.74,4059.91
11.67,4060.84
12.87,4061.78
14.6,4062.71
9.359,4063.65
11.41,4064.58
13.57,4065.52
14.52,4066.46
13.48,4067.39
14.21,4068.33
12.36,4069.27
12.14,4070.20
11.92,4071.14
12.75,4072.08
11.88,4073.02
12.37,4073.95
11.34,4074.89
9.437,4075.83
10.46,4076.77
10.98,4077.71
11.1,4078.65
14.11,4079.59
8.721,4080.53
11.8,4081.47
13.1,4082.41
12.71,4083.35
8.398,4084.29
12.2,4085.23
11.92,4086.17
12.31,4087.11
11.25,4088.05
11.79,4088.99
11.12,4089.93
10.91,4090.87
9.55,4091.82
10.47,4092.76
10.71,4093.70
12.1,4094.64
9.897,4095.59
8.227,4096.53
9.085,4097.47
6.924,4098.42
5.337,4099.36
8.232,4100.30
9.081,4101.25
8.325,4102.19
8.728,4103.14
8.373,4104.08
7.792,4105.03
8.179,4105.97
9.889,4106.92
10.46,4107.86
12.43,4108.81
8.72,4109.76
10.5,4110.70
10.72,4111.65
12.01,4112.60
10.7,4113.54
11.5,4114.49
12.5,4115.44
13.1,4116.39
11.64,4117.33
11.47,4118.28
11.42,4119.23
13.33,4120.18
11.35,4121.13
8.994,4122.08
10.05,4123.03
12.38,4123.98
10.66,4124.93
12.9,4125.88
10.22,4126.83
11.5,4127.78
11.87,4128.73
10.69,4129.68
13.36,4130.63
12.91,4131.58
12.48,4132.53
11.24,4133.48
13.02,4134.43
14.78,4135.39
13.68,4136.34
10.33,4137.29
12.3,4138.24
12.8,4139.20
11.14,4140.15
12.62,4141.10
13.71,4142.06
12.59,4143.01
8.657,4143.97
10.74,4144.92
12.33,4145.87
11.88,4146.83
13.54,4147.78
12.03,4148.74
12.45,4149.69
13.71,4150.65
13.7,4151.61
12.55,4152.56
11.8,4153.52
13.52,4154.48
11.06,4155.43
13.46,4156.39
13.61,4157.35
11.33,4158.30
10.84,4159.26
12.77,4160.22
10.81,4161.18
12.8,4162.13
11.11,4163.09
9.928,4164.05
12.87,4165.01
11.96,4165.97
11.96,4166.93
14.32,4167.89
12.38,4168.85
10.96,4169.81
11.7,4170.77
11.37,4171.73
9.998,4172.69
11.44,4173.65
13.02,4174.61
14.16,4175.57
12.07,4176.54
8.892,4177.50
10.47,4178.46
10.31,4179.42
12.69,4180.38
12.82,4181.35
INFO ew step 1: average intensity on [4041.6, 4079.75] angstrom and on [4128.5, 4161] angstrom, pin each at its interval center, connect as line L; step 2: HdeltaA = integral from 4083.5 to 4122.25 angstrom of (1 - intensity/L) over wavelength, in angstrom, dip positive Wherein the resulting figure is 6.3 angstrom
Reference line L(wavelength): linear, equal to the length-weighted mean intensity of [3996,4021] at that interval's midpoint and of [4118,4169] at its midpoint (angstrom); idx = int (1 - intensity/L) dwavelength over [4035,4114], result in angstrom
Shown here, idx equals 7.1 angstrom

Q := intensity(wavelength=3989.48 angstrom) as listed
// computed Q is 12.57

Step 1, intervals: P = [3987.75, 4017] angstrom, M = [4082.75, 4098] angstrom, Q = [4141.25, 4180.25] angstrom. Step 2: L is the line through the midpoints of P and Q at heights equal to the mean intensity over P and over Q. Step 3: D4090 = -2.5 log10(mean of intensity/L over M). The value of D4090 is 0.16 mag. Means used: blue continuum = 13.1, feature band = 10.8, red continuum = 12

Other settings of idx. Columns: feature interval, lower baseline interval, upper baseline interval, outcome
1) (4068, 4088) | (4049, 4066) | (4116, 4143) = 1.3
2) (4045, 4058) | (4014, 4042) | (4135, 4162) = 0.9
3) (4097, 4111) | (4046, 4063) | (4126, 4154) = 4.1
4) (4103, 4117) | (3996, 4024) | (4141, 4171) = 2.3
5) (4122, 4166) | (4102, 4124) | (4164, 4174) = -3.2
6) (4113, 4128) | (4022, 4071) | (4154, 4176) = 1.1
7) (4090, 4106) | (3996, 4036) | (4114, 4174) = 4.3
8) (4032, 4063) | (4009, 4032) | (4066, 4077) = -0.6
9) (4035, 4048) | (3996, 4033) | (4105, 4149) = -0.7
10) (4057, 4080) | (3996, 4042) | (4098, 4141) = -0.4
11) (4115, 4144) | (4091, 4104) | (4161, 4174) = -4.9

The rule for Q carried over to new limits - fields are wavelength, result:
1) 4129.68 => 10.69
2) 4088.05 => 11.25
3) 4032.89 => 12.84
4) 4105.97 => 8.179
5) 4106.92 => 9.889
